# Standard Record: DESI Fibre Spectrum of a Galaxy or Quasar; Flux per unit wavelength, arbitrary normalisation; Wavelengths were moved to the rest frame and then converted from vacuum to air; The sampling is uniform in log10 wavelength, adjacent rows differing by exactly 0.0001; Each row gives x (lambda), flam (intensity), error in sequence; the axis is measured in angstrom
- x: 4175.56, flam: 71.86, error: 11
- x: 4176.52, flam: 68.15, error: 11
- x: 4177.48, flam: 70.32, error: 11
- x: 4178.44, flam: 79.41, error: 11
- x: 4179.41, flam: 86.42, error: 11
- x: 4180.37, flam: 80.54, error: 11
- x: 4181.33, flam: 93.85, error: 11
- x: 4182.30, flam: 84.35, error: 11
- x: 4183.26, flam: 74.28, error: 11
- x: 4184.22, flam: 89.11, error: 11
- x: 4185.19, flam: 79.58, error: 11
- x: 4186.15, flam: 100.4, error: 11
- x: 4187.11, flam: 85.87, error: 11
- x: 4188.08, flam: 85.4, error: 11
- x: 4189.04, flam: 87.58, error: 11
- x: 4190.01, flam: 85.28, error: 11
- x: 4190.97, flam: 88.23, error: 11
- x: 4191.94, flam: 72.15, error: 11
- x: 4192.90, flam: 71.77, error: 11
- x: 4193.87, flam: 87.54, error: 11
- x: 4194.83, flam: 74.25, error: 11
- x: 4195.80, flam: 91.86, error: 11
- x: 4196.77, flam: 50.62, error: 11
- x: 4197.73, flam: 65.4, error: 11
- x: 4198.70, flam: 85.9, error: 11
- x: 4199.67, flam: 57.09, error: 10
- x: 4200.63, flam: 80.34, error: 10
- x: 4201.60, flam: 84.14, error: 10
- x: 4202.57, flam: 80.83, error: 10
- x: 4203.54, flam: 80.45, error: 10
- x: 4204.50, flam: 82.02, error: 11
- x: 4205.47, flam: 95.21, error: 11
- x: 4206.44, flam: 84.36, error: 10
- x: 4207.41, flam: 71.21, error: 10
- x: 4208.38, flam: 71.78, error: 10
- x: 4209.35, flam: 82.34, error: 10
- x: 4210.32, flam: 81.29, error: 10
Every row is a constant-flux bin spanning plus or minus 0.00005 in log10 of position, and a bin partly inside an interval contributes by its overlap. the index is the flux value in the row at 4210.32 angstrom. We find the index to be 81.29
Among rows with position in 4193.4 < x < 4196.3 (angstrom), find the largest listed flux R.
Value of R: 91.86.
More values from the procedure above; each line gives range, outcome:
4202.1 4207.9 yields 95.21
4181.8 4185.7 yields 89.11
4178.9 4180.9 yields 86.42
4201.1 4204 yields 84.14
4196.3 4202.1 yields 85.9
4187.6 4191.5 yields 88.23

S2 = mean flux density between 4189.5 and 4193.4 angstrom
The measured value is 79.3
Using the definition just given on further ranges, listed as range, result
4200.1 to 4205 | 81.4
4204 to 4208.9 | 80.9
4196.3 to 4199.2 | 67.3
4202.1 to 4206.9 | 84.6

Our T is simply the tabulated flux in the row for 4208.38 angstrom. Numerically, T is 71.78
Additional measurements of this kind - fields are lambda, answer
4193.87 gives 87.54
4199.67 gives 57.09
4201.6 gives 84.14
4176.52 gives 68.15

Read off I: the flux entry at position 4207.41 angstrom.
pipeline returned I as 71.21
